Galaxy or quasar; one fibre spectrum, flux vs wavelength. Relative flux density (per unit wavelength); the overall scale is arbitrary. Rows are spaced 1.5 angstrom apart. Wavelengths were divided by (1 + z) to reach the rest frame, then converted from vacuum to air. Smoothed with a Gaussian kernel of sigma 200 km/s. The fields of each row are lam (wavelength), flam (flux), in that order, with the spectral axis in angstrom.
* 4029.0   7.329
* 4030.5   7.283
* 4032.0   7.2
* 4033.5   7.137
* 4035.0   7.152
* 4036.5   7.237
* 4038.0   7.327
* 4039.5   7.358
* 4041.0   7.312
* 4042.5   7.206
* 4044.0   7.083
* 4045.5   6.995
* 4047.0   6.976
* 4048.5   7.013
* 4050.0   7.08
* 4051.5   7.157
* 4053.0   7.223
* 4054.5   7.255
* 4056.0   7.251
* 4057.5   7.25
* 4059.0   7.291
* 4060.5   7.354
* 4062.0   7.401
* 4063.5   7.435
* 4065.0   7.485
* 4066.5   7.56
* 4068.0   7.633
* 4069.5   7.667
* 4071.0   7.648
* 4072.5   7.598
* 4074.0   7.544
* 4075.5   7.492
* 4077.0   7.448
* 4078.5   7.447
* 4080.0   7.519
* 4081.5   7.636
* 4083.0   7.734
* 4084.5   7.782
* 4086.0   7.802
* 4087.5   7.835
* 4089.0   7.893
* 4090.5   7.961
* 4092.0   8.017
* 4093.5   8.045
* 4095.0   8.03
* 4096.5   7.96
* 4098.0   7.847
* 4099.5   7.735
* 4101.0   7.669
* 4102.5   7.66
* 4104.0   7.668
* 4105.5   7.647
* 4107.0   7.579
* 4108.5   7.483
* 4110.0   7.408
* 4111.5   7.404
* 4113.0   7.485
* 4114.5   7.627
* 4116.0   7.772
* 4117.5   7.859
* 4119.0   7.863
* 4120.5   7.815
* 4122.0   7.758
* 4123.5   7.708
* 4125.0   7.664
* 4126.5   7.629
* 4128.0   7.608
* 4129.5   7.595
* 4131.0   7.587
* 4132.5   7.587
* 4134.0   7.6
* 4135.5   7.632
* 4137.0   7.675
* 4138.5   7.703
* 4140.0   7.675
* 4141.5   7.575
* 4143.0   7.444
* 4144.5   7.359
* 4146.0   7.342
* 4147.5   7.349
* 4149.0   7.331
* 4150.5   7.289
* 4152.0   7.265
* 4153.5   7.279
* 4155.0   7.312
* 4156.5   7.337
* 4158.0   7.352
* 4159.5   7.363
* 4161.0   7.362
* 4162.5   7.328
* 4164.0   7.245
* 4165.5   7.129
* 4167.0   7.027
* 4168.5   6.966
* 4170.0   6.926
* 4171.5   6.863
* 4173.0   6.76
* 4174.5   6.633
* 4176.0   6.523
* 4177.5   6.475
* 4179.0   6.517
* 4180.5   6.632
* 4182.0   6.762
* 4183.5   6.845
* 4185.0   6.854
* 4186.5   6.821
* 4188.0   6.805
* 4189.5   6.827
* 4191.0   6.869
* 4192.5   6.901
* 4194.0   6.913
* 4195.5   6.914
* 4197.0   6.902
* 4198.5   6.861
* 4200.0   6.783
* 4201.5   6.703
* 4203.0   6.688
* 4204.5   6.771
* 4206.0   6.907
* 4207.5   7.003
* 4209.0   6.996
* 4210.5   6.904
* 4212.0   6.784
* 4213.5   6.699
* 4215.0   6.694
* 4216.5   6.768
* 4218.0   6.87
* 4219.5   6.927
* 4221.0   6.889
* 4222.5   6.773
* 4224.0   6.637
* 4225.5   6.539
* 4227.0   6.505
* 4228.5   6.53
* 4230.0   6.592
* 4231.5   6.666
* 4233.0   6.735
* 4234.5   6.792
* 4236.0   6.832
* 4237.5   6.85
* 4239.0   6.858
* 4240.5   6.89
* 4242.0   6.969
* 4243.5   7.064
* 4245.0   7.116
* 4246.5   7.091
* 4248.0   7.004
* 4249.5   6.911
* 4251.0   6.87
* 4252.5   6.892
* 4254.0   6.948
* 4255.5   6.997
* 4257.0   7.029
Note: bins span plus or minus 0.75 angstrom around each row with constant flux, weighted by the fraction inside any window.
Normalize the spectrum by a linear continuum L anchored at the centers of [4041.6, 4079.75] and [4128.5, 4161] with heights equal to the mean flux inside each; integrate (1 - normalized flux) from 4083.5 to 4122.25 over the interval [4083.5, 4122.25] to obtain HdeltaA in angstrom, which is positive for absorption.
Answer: -1.9 angstrom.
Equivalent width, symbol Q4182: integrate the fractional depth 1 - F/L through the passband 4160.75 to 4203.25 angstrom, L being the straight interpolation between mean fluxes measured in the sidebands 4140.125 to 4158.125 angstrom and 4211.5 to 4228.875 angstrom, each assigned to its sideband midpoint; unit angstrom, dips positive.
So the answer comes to 1.3 angstrom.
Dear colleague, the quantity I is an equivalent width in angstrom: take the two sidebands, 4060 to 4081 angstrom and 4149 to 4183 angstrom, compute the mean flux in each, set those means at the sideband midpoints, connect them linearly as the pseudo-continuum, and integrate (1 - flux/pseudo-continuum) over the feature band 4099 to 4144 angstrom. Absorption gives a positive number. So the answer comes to -2.4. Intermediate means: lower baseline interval 7.52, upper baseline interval 7.02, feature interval 7.64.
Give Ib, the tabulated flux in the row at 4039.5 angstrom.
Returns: 7.358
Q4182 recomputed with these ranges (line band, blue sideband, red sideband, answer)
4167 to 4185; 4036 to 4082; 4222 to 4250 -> 0.7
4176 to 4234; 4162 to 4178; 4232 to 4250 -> 1.2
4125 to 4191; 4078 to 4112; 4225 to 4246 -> 1.1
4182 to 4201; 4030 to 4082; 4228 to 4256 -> 0.4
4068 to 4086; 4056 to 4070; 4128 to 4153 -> -0.4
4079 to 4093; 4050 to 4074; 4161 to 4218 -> -0.9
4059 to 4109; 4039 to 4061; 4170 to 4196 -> -4.2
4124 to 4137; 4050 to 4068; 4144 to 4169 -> -0.6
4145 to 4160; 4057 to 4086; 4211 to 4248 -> -0.3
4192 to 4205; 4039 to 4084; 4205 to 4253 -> 0.2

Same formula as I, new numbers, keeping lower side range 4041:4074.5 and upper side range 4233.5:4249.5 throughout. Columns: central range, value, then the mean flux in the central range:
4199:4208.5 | 0.3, 6.82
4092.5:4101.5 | -0.8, 7.89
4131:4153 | -1.1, 7.49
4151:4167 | -0.4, 7.28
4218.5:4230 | 0.5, 6.68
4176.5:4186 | 0.5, 6.68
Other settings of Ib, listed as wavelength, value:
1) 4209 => 6.996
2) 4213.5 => 6.699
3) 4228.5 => 6.53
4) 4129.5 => 7.595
